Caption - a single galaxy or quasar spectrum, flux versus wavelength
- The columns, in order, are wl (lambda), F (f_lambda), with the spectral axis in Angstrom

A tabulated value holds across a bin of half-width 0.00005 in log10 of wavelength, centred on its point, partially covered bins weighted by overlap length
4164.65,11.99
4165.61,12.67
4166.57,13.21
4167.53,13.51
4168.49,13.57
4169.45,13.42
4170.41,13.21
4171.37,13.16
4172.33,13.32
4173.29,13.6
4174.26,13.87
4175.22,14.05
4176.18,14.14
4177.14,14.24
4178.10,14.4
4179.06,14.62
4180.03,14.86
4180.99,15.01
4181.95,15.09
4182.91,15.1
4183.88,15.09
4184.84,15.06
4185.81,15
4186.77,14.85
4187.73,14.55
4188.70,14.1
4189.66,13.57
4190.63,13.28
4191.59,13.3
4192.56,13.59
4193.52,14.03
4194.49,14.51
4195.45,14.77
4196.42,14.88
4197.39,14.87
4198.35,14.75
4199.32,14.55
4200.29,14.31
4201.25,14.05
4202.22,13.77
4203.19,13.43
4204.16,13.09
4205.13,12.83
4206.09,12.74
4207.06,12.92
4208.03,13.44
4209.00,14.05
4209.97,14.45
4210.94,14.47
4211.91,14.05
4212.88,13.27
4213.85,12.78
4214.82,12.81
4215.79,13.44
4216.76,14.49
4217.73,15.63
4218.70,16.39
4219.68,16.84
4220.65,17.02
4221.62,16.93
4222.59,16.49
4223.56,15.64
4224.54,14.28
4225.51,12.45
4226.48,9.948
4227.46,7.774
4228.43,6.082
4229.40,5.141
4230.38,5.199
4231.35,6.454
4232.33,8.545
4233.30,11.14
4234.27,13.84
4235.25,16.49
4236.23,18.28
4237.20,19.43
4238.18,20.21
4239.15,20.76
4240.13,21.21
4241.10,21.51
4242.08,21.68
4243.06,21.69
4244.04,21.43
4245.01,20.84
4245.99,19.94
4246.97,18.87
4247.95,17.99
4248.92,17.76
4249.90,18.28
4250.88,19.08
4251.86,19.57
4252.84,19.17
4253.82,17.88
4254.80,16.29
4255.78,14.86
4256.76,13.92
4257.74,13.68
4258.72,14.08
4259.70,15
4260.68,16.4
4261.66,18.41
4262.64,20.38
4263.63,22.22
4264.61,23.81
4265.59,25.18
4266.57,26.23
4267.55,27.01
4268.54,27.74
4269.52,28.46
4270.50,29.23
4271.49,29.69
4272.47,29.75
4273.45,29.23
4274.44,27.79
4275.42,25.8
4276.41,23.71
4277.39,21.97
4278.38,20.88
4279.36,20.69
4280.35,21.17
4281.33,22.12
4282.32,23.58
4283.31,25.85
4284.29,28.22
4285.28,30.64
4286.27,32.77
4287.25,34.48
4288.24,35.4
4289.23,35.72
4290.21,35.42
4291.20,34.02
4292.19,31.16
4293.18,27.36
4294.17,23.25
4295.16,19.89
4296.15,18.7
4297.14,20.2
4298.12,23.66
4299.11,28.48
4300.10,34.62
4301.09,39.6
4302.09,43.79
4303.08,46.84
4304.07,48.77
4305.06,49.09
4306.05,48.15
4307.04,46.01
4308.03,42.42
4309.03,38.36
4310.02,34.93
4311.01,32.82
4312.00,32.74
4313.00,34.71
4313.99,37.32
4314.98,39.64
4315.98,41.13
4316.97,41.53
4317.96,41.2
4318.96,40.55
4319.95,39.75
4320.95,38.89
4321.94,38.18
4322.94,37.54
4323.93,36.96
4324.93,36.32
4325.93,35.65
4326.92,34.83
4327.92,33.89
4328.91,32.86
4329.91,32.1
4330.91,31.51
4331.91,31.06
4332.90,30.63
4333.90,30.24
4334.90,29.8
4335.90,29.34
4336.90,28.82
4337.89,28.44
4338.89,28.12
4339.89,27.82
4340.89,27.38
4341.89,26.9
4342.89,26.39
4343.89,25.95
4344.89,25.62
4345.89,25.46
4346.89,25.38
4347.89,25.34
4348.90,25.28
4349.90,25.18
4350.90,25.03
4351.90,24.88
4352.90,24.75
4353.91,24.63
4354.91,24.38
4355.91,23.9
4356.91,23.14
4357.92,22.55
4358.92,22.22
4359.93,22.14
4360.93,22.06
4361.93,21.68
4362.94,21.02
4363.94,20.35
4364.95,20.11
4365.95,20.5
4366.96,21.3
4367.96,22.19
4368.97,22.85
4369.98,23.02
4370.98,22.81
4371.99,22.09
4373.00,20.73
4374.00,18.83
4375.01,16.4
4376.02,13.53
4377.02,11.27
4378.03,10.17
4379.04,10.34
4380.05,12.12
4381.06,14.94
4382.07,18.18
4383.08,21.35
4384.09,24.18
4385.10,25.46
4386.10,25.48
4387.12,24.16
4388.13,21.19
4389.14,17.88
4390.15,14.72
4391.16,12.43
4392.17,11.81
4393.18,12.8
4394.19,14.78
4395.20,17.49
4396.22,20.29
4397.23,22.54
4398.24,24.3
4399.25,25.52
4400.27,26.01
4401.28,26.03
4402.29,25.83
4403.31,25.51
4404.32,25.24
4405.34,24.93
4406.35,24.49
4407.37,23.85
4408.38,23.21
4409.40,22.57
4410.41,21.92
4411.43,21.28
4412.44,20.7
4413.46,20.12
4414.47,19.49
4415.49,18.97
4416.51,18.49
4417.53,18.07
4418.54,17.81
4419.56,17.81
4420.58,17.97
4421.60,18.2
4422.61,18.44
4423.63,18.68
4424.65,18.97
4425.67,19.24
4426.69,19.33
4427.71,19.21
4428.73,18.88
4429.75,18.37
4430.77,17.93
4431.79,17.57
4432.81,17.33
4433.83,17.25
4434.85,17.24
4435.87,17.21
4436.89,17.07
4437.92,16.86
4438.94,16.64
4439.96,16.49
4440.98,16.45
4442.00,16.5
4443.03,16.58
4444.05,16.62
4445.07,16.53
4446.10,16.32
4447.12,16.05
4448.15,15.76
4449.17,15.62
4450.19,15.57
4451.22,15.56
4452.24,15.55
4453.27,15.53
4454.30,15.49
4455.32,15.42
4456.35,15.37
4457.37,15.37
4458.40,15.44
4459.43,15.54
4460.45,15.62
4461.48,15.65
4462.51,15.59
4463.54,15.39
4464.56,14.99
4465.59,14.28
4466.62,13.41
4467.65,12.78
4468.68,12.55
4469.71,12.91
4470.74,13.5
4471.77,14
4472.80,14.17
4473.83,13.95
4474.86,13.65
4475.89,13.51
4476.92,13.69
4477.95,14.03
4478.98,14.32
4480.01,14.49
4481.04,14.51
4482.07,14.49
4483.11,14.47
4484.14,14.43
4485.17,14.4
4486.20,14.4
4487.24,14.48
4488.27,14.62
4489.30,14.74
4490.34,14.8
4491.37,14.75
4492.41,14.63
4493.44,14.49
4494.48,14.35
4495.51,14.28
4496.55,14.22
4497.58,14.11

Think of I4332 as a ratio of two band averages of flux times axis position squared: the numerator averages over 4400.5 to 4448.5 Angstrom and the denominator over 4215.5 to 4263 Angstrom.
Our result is 1.32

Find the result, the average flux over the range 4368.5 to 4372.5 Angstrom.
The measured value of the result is 22.7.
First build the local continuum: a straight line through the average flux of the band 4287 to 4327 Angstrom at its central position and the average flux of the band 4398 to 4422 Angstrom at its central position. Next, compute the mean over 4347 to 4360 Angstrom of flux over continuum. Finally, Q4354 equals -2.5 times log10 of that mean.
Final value 0.225 mag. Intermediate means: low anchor 36.1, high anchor 22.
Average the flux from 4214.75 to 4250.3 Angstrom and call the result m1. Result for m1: 15.5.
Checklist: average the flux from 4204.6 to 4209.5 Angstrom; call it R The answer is 13.2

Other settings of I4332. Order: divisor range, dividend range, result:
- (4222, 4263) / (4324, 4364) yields 1.79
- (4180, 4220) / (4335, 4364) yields 1.89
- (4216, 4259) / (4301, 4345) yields 2.35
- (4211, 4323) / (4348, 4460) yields 0.84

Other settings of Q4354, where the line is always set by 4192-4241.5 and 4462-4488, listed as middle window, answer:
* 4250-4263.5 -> -0.210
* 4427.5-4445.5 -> -0.219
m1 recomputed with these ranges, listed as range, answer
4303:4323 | 40.4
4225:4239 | 11.7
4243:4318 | 27.8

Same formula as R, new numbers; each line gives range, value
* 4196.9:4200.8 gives 14.6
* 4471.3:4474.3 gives 14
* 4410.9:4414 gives 20.7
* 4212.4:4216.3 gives 13.1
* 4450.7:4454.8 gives 15.5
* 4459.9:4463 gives 15.6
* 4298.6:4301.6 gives 34.1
